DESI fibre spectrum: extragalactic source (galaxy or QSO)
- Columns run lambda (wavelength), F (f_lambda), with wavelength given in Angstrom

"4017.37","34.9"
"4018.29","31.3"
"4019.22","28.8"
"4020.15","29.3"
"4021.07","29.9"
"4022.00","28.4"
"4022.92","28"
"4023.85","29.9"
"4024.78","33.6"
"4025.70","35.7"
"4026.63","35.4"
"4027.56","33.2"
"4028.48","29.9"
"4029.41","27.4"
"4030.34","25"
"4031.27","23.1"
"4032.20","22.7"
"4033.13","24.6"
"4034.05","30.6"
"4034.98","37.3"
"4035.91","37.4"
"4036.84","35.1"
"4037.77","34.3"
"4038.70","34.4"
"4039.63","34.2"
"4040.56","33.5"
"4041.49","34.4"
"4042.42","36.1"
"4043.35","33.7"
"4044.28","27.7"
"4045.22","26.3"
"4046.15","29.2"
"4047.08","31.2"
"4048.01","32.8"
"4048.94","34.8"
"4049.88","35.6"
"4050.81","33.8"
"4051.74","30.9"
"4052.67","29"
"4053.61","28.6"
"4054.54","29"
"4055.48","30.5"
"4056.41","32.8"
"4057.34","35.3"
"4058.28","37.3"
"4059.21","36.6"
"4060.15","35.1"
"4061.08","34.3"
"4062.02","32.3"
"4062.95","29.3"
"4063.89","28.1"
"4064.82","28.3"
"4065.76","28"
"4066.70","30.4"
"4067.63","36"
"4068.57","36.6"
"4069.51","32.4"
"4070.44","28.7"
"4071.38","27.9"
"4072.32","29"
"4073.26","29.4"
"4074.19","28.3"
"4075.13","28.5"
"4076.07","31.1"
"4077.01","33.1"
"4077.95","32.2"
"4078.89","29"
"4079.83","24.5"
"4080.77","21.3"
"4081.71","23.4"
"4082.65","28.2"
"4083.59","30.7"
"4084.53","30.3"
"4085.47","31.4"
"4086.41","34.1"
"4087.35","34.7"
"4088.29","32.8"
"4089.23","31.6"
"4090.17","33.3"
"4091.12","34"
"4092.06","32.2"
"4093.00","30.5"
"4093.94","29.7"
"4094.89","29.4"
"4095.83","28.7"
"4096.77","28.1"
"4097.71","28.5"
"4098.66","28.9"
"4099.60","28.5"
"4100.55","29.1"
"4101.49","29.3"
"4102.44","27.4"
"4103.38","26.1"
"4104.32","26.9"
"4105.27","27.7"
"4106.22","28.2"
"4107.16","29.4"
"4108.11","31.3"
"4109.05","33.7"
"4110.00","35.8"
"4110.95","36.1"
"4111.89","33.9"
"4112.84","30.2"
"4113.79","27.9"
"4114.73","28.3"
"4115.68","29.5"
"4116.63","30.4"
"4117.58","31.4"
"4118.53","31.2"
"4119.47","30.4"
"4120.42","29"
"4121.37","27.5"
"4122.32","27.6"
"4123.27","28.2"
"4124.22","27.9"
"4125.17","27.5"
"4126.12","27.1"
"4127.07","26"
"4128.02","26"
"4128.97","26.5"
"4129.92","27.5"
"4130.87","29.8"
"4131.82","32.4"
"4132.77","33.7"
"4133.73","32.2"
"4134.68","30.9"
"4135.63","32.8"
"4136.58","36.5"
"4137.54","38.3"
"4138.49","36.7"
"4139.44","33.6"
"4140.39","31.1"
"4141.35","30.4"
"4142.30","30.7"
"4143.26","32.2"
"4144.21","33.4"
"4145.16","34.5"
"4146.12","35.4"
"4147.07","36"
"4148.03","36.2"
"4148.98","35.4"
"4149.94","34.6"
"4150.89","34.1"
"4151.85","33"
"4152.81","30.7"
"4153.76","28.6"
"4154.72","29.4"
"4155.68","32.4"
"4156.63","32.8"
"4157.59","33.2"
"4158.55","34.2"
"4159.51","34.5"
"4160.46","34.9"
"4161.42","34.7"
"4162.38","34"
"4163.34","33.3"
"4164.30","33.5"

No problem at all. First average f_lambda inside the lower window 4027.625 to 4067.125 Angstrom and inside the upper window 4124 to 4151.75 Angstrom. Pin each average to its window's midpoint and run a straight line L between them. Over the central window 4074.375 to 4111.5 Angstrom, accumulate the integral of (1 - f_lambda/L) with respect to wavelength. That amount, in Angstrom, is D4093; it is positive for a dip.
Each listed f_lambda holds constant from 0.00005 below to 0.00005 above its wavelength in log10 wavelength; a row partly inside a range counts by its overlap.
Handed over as 2.1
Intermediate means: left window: 31.5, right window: 32.1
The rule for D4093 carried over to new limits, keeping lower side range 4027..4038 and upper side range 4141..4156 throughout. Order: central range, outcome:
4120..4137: 1.6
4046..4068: -1.0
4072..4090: 0.9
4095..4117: 1.5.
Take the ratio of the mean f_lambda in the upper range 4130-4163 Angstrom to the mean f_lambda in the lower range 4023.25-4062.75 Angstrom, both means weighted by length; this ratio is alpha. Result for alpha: 1.04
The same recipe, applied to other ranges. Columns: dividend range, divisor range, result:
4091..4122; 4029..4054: 0.96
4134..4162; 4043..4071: 1.05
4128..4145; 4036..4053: 0.98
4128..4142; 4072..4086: 1.12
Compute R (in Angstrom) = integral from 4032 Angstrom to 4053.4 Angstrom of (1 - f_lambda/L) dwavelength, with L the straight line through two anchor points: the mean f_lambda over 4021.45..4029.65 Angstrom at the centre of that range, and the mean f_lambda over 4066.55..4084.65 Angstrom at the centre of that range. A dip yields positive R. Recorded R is -1.0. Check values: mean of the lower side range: 31.4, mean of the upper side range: 29.5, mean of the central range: 32.2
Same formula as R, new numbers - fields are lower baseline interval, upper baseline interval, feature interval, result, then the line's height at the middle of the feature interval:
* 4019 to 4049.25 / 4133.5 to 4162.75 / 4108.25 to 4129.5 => 2.1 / 32.9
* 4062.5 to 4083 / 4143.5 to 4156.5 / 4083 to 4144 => 1.7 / 31.4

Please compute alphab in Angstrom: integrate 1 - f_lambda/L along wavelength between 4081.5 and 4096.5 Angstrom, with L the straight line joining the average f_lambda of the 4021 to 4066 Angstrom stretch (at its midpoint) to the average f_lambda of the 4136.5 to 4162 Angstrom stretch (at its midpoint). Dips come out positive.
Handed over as 0.6 Angstrom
